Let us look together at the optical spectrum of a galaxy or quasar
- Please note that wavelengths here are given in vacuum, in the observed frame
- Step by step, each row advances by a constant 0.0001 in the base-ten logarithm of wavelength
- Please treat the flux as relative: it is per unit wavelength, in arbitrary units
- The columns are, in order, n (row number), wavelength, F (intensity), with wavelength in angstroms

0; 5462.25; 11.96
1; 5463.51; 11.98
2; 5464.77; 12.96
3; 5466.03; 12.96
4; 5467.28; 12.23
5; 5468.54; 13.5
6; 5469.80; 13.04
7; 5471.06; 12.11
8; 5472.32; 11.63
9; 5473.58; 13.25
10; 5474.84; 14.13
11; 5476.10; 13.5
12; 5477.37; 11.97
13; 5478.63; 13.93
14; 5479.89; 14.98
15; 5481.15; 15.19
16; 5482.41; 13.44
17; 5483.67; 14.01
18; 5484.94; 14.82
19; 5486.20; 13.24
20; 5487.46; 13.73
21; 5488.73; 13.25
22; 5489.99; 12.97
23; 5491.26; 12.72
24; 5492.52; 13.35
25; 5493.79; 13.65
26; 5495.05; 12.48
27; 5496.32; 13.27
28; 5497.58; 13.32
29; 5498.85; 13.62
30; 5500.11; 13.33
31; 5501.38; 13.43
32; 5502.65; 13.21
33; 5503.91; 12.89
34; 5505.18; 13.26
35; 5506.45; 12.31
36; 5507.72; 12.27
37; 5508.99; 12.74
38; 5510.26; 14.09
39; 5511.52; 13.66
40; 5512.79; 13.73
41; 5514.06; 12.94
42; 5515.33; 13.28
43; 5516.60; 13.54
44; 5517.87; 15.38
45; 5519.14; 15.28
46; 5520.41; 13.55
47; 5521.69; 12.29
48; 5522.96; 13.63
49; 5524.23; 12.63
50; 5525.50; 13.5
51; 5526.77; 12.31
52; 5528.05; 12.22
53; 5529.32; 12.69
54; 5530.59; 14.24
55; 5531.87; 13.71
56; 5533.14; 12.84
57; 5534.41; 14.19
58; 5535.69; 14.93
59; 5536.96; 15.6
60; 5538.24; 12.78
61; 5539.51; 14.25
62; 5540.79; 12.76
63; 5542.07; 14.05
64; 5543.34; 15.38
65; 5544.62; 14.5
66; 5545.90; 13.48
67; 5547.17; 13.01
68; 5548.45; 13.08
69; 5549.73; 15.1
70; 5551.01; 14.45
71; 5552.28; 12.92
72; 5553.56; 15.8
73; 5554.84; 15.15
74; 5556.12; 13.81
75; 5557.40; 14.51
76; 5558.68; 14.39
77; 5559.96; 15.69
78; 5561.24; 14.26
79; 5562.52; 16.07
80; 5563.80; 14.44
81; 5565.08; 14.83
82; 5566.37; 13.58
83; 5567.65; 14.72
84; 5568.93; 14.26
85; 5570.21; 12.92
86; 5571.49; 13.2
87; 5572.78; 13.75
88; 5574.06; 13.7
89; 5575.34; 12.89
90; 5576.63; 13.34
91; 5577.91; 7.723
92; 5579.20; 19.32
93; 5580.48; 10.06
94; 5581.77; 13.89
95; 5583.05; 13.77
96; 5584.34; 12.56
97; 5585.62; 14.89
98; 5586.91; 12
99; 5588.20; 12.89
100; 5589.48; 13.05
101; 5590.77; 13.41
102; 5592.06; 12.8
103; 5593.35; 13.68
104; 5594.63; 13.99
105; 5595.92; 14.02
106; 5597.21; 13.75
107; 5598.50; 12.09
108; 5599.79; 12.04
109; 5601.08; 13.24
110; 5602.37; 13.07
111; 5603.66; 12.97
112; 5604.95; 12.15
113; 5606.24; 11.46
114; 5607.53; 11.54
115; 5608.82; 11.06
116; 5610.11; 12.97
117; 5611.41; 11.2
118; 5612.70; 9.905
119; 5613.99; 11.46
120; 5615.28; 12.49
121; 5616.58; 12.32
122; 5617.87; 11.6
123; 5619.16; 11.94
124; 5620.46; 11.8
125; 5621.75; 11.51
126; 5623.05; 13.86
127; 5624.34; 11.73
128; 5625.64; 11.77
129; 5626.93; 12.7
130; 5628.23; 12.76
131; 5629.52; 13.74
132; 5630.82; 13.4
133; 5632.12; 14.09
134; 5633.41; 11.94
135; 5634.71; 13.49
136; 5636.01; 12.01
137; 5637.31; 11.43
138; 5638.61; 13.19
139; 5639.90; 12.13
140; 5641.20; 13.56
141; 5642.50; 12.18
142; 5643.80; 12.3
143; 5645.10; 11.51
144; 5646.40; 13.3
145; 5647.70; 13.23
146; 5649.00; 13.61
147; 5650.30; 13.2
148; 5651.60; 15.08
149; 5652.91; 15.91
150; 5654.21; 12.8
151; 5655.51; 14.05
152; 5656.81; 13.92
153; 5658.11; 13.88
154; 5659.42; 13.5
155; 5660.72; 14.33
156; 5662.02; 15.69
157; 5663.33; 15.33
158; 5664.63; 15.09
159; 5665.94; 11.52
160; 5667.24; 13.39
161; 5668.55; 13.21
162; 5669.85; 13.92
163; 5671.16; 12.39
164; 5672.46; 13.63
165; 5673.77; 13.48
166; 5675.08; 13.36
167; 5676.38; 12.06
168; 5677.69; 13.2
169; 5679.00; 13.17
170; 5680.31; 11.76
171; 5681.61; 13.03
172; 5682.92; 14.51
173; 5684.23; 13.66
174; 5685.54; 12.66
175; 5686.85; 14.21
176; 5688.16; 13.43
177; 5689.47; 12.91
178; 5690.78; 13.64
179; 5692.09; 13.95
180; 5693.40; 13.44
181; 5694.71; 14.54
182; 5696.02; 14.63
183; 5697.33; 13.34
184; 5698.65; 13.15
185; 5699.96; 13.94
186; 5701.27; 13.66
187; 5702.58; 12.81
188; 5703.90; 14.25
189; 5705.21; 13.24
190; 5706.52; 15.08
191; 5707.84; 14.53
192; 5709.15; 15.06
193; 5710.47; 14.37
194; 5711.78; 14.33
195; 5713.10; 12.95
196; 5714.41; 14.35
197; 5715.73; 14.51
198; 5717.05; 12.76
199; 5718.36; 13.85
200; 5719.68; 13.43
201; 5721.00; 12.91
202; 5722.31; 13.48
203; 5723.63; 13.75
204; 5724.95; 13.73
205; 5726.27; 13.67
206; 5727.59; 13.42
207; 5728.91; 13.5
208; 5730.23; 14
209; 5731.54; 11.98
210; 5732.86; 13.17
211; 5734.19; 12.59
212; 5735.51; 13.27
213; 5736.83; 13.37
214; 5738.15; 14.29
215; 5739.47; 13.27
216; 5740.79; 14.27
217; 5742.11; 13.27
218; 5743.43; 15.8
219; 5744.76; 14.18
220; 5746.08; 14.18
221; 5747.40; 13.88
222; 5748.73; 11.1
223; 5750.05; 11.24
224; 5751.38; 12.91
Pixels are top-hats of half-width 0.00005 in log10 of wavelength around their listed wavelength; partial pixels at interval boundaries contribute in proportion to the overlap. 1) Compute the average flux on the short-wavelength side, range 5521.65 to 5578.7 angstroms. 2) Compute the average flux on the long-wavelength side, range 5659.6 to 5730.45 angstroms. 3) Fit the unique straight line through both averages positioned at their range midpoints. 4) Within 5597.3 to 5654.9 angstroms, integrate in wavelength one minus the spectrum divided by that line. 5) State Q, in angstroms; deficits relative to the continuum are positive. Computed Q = 4.9 angstroms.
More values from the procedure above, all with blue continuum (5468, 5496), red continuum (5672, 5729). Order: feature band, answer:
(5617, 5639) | 1.67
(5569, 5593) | 0.61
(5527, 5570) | -2.16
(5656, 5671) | -0.38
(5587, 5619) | 2.54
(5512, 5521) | -0.35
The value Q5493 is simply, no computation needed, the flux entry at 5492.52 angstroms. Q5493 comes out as 13.35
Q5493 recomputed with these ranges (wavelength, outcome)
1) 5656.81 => 13.92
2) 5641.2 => 13.56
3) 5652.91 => 15.91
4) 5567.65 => 14.72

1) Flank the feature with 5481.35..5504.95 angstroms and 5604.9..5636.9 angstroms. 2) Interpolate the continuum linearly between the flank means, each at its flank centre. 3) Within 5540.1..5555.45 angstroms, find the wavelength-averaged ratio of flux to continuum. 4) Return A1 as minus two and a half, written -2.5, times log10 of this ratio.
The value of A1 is -0.10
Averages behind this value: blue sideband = 13.4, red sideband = 12.2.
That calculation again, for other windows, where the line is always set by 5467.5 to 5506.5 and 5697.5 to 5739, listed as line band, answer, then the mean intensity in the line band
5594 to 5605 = 0.034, 13.1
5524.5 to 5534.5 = 0.021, 13.1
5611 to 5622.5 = 0.165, 11.6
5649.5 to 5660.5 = -0.038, 14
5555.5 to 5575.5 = -0.061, 14.2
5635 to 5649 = 0.082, 12.6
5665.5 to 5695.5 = 0.025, 13.3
